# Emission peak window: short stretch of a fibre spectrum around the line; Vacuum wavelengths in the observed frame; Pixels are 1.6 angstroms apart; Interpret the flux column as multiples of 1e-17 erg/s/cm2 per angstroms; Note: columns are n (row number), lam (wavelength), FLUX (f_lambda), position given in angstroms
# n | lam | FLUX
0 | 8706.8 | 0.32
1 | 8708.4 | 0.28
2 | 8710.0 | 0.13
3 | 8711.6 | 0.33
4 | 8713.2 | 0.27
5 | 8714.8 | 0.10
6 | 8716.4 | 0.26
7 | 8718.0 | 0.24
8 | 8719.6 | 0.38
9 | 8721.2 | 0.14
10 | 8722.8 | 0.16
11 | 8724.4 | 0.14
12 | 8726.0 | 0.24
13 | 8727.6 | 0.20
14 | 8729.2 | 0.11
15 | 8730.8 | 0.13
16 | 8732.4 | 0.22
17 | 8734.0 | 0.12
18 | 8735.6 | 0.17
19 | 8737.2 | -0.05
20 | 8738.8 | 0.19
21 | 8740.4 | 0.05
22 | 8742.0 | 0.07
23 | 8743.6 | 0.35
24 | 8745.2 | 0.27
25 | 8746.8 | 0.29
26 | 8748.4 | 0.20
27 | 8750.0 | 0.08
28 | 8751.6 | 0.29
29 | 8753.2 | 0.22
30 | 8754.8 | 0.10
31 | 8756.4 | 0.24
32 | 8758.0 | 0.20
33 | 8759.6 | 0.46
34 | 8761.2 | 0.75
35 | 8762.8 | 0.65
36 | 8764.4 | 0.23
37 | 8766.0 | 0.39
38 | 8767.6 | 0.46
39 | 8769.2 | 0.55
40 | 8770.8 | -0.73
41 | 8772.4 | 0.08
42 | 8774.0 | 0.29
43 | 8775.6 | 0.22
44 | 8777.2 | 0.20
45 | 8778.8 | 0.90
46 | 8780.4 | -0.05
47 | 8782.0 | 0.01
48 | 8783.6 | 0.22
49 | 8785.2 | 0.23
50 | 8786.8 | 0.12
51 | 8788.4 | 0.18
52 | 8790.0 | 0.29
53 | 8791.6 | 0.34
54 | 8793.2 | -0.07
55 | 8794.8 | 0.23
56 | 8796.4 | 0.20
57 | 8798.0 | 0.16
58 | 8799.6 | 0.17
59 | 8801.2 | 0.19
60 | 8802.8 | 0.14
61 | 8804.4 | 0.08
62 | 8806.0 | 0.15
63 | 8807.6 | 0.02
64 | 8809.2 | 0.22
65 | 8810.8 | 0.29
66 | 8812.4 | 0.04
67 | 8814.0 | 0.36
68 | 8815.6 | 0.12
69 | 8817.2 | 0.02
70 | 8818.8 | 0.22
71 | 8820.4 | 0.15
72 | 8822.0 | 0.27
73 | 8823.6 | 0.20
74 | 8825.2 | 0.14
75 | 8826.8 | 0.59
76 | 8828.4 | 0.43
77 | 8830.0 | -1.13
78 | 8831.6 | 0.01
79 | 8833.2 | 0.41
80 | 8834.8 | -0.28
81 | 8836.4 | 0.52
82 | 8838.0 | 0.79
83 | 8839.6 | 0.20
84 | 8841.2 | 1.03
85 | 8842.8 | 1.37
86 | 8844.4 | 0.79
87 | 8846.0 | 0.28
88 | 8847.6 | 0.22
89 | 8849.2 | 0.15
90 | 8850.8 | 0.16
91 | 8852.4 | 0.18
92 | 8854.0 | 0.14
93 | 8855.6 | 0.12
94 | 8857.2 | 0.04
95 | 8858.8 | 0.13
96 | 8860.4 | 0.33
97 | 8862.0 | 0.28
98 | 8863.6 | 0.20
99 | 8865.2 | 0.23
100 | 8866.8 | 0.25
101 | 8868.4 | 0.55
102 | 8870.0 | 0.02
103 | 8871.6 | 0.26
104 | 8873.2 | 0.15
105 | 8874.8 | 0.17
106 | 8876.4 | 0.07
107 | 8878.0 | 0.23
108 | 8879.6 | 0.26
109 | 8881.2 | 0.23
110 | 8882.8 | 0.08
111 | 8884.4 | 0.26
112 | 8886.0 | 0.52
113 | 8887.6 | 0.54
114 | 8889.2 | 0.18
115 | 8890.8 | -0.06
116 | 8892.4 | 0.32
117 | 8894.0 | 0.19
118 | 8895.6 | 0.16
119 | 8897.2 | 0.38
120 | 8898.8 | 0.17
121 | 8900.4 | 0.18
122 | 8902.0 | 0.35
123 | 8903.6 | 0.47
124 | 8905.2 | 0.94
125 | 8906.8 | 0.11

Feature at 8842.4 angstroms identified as H-beta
